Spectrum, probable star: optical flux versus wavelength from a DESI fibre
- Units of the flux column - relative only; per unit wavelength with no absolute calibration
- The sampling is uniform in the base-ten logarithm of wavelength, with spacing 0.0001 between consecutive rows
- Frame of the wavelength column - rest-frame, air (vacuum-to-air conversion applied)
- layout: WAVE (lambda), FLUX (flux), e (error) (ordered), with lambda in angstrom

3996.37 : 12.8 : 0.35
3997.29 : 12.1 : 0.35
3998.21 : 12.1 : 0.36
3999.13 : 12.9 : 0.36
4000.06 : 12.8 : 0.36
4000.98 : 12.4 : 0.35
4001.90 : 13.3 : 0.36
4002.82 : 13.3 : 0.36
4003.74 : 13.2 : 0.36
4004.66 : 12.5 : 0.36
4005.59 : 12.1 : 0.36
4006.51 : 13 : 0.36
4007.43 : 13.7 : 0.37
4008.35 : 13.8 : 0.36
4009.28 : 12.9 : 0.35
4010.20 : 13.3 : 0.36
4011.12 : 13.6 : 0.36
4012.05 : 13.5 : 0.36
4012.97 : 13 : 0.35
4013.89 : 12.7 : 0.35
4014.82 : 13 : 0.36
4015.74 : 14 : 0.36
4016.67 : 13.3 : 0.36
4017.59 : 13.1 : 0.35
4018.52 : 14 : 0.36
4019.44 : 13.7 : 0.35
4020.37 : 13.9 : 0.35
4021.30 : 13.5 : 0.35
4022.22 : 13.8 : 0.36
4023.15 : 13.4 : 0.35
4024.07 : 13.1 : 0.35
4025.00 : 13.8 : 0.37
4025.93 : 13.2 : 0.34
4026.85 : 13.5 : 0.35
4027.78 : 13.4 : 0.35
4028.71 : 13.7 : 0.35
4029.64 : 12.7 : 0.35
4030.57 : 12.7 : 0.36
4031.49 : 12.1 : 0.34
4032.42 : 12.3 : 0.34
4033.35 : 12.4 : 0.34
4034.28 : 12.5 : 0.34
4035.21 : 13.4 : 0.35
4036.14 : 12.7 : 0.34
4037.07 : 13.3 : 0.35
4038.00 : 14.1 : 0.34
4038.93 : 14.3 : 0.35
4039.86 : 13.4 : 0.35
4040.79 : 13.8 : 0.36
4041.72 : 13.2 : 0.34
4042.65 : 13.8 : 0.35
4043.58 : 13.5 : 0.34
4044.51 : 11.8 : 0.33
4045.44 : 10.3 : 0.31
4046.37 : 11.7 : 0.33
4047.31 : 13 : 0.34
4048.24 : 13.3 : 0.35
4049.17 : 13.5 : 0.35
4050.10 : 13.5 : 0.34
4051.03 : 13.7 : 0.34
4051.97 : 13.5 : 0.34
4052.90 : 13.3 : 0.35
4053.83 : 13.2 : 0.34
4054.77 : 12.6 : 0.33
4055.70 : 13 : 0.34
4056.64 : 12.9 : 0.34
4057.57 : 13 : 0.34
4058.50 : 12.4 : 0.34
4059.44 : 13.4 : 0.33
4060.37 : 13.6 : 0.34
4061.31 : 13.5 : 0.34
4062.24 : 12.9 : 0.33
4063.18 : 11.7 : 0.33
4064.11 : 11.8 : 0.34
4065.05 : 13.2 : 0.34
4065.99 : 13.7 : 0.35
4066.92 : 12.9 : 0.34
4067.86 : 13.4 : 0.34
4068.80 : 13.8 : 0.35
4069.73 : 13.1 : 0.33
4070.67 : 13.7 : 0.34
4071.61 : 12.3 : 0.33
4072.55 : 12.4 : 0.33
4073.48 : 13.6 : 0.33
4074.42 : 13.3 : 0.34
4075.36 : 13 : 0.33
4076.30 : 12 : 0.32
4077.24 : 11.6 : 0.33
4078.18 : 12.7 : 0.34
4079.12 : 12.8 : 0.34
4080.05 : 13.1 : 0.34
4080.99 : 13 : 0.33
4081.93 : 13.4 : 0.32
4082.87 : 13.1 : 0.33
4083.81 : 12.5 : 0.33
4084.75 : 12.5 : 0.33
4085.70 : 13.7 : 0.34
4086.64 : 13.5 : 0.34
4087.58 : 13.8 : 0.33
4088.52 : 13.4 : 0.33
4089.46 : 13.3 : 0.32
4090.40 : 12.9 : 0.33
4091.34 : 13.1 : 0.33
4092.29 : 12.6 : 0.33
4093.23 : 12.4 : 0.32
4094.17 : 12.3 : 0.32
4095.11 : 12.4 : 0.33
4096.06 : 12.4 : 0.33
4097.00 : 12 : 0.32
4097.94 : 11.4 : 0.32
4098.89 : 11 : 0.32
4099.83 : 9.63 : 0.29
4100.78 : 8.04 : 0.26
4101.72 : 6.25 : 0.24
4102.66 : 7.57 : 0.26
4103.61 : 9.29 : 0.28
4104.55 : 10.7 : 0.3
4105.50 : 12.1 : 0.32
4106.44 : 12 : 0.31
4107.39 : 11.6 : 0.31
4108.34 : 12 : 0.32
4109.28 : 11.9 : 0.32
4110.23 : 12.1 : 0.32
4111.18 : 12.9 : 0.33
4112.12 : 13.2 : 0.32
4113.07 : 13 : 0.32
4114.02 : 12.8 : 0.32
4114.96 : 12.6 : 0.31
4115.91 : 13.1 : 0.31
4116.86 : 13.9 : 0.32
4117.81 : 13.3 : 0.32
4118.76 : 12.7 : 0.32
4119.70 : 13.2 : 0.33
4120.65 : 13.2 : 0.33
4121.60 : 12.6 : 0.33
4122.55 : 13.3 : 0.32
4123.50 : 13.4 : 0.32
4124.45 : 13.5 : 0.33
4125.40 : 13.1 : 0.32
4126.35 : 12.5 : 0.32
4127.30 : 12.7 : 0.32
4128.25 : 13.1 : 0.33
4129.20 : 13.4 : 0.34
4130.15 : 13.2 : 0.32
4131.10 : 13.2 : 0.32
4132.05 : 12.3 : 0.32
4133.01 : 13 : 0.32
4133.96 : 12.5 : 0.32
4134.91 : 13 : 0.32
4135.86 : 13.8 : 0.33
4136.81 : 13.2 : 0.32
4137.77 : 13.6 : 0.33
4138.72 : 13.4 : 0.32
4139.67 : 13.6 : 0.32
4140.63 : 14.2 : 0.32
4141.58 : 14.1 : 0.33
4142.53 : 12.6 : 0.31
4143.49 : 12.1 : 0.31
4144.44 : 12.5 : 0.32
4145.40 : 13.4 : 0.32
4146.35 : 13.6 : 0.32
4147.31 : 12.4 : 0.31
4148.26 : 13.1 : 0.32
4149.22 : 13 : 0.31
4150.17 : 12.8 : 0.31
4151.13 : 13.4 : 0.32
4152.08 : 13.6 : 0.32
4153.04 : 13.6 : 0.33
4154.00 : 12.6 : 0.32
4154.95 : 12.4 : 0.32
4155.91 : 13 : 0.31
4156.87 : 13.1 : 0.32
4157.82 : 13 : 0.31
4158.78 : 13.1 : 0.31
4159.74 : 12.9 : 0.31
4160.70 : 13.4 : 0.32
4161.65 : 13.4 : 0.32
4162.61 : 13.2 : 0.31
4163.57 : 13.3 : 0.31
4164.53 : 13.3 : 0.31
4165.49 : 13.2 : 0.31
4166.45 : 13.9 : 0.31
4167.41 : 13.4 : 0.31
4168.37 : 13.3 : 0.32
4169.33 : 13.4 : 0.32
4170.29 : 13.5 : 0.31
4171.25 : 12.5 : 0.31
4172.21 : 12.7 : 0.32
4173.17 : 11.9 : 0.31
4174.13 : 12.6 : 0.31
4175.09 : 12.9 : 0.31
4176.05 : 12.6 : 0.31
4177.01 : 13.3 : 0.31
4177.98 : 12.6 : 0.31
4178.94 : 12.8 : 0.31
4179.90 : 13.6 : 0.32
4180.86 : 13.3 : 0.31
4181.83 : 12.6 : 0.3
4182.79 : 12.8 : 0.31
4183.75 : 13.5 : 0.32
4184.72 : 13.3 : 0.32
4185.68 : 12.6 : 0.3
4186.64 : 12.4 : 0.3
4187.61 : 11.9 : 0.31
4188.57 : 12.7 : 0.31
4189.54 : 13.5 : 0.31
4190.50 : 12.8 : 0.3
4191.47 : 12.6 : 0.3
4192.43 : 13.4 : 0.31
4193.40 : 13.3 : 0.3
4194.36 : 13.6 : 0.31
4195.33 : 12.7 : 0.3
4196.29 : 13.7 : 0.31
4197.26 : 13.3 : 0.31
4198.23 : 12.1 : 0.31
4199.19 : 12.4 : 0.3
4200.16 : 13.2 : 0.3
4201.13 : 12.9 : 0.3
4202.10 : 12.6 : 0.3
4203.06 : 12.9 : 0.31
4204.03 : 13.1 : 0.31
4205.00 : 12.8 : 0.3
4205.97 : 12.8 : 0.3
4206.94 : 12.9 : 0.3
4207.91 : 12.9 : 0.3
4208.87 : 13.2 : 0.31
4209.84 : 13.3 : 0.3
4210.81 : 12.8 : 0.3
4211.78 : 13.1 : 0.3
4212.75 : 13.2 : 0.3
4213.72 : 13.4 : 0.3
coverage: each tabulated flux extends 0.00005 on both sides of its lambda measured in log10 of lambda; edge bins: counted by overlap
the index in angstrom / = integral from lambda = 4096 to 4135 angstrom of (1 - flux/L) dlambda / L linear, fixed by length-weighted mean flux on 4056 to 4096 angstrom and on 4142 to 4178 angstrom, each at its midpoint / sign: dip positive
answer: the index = 2.6 angstrom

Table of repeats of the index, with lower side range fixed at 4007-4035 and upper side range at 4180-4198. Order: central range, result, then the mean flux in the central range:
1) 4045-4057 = 0.3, 12.9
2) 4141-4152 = 0.0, 13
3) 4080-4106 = 2.6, 11.8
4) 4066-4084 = 0.3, 13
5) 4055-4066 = 0.3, 12.9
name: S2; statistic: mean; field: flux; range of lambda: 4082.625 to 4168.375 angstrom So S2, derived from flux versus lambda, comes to 12.7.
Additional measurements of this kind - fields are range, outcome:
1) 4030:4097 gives 13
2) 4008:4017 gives 13.3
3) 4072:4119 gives 12.2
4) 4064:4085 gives 12.9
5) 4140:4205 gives 13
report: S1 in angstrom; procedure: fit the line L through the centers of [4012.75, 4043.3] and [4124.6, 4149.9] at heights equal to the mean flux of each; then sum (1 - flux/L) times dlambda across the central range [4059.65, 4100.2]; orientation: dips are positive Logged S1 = 1.4 angstrom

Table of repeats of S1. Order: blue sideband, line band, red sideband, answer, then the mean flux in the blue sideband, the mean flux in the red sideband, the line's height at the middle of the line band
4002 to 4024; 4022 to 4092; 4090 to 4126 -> -1.9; 13.3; 12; 12.7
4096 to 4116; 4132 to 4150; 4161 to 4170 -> -1.0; 11.2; 13.4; 12.5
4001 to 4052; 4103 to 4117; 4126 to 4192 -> 1.0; 13.2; 13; 13.1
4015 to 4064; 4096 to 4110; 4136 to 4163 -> 2.8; 13.1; 13.2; 13.1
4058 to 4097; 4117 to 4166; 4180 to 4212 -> -0.7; 12.9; 12.9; 12.9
